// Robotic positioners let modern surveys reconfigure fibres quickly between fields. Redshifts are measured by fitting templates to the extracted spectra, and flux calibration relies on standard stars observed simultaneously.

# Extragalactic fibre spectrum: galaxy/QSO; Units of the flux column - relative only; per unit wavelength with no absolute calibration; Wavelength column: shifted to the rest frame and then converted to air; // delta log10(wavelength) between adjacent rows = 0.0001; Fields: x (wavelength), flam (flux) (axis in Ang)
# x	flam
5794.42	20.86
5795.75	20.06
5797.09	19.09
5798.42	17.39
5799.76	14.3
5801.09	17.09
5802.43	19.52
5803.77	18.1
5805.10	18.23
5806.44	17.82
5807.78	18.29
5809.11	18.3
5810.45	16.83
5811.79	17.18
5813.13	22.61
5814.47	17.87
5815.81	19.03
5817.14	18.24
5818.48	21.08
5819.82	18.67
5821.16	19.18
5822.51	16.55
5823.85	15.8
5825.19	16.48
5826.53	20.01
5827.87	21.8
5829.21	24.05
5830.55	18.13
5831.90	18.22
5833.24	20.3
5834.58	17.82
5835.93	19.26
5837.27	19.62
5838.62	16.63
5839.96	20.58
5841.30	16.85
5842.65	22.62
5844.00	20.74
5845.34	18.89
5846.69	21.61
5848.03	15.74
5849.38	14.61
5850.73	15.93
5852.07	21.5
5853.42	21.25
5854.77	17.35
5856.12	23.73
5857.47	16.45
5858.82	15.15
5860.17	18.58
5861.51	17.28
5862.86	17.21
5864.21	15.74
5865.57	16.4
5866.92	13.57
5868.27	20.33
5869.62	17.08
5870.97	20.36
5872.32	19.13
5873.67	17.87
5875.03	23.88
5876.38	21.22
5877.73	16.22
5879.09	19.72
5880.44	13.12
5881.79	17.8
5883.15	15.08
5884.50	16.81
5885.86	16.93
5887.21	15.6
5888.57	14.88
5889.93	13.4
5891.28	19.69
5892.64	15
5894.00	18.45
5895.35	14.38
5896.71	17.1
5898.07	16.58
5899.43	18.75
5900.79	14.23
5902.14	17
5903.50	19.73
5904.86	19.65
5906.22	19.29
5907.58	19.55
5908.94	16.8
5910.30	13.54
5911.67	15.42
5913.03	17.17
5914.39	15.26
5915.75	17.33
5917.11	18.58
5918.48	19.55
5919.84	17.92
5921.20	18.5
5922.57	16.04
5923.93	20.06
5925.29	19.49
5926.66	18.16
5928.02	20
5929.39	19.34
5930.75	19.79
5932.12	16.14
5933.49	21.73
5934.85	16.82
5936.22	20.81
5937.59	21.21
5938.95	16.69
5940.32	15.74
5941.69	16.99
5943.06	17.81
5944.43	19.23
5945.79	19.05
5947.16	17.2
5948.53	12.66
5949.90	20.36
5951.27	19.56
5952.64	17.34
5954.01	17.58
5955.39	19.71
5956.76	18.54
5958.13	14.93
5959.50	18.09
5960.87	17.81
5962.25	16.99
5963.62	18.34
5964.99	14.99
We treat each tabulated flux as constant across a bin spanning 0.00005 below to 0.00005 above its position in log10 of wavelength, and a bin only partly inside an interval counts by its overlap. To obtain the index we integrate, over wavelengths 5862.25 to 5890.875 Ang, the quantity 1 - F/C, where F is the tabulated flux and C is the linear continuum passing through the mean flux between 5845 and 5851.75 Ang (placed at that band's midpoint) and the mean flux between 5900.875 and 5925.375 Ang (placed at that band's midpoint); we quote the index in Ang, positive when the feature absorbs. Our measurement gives 0.5 Ang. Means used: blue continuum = 17.5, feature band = 17.3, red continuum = 17.7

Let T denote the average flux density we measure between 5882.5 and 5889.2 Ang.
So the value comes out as 15.9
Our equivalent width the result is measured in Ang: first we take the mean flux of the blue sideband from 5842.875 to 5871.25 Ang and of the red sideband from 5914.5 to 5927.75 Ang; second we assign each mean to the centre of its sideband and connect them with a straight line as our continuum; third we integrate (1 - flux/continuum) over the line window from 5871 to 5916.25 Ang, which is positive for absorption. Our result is 2.5 Ang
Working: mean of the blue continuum 18.1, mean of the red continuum 18.3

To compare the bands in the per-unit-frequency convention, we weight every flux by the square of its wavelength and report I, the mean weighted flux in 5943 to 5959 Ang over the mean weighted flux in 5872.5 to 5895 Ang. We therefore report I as 1.06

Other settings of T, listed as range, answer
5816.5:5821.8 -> 19.3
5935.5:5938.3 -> 20.9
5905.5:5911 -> 17.3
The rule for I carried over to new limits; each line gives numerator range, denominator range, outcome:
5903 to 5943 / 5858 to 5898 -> 1.08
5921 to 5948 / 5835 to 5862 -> 1.02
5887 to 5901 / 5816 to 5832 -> 0.87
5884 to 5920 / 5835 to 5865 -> 0.93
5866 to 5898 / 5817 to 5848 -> 0.91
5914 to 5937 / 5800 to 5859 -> 1.02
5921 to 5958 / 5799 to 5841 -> 1.03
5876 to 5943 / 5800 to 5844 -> 0.96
